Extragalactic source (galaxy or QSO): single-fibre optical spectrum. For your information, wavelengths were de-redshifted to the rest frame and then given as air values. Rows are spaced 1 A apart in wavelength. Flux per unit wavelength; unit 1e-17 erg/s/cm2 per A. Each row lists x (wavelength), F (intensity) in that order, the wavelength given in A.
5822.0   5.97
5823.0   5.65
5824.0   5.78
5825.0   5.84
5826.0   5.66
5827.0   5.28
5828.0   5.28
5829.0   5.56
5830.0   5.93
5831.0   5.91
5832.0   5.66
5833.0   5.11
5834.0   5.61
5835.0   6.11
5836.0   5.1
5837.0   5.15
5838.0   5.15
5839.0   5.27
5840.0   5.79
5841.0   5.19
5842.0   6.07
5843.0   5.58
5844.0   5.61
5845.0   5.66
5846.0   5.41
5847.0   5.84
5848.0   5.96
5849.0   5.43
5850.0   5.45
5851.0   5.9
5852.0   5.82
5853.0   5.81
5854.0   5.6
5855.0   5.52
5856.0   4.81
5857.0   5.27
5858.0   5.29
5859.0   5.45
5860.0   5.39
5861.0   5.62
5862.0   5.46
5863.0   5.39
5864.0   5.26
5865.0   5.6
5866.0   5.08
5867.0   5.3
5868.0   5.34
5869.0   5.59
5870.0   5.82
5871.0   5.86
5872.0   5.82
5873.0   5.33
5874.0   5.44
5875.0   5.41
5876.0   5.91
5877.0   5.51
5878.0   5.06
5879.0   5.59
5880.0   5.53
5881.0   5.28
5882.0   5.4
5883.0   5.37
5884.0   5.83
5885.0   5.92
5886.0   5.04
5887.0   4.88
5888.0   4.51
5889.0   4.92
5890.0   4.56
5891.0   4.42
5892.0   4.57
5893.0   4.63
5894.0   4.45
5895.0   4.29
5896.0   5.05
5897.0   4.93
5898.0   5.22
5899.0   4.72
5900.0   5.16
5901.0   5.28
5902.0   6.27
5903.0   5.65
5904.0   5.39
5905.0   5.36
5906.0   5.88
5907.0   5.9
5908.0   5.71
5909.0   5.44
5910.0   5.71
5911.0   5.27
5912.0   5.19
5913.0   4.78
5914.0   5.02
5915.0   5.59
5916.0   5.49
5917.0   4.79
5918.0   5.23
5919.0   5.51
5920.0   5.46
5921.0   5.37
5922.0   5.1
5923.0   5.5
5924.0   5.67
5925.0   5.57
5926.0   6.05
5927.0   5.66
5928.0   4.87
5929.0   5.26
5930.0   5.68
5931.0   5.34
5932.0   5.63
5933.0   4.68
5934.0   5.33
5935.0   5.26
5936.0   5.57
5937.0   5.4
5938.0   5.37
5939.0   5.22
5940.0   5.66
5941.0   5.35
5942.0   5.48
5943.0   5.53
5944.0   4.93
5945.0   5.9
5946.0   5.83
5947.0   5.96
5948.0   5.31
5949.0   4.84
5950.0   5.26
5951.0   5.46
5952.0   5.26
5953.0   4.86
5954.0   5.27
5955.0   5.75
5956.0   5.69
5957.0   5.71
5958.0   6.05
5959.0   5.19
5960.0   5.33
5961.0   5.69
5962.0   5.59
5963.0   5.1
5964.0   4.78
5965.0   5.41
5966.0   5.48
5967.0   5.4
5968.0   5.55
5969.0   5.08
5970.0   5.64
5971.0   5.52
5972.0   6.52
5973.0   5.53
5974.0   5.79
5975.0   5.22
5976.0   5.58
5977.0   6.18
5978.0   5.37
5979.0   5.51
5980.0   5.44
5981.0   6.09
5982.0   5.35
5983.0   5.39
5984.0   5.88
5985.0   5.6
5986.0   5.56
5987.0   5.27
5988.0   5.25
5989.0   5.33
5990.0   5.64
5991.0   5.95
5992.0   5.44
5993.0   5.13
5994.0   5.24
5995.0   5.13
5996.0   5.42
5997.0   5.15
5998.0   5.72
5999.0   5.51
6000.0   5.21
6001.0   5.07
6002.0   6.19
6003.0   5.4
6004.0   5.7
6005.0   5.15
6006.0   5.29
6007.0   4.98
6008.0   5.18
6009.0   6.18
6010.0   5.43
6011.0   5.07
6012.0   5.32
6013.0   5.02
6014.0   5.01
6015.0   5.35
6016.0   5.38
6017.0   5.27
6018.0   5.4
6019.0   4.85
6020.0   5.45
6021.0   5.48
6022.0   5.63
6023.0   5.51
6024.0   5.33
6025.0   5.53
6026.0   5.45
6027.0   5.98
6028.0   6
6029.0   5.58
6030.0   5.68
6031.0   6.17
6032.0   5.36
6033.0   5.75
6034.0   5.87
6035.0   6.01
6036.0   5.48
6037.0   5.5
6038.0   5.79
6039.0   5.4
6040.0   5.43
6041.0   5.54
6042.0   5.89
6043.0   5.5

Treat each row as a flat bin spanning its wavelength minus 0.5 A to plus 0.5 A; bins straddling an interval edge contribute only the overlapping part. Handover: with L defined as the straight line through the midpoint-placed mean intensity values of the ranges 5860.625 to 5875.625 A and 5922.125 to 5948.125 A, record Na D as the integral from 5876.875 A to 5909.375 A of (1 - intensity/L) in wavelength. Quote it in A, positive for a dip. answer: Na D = 1.66 A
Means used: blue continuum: 5.49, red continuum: 5.46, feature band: 5.2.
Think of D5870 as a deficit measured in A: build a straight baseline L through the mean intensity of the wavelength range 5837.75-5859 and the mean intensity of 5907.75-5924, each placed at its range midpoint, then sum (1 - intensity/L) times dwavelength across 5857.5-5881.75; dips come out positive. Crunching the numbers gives 0.03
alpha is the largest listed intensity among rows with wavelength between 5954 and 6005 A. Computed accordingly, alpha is 6.52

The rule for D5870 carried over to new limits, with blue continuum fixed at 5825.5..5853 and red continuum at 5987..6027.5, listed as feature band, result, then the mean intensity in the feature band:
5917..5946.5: 0.3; 5.42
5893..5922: 1.2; 5.27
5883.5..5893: 1.0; 4.94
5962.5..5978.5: -0.2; 5.51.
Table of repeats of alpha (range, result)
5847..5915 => 6.27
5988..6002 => 6.19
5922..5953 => 6.05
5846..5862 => 5.96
